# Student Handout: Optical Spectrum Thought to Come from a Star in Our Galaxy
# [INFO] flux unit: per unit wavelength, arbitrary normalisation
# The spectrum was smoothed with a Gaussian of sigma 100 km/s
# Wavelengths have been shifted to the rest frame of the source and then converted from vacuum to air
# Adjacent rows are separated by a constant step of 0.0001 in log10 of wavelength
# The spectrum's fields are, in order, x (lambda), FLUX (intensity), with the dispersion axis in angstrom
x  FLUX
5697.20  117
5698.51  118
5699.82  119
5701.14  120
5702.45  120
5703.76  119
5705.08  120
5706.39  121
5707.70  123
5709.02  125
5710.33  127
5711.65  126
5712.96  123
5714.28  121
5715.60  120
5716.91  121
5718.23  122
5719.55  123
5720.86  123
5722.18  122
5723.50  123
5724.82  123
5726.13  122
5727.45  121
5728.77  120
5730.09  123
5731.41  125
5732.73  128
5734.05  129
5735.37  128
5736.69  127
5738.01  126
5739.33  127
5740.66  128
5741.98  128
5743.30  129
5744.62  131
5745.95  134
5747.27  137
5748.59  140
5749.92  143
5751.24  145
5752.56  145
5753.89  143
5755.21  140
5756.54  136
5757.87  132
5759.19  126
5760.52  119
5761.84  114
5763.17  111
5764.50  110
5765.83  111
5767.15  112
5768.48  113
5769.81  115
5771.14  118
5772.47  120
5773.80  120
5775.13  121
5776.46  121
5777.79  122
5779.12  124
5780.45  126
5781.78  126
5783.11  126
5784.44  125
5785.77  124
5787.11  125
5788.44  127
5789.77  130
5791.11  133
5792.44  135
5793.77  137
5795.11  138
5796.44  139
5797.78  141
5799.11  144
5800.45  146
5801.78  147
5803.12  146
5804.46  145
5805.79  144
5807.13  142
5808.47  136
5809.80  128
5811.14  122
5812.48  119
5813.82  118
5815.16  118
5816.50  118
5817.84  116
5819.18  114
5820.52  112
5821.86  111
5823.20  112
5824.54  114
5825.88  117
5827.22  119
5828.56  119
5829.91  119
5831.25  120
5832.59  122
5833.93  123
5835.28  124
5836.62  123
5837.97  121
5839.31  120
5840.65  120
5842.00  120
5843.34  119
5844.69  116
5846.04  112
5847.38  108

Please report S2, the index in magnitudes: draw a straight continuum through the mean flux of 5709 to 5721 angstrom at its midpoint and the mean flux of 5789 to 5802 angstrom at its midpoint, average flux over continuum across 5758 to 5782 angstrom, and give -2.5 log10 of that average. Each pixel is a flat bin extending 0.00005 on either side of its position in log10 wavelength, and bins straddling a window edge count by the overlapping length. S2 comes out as 0.13 mag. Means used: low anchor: 123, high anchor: 139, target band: 118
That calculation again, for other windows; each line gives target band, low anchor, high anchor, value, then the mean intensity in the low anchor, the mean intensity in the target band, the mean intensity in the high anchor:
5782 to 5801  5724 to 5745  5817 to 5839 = -0.11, 126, 133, 118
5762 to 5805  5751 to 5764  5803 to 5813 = 0.05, 130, 127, 135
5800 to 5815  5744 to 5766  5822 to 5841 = -0.10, 131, 135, 119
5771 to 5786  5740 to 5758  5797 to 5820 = 0.10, 137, 123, 132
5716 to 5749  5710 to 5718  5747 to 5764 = 0.01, 123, 126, 133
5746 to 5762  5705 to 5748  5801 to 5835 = -0.09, 125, 136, 124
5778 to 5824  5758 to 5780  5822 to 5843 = -0.09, 118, 129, 119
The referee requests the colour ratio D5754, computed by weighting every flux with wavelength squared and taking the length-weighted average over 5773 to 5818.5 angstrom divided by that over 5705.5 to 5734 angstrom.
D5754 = 1.09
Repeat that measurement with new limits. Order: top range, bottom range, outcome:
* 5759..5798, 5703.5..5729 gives 1.03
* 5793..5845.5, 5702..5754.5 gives 1.02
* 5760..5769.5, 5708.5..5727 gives 0.93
